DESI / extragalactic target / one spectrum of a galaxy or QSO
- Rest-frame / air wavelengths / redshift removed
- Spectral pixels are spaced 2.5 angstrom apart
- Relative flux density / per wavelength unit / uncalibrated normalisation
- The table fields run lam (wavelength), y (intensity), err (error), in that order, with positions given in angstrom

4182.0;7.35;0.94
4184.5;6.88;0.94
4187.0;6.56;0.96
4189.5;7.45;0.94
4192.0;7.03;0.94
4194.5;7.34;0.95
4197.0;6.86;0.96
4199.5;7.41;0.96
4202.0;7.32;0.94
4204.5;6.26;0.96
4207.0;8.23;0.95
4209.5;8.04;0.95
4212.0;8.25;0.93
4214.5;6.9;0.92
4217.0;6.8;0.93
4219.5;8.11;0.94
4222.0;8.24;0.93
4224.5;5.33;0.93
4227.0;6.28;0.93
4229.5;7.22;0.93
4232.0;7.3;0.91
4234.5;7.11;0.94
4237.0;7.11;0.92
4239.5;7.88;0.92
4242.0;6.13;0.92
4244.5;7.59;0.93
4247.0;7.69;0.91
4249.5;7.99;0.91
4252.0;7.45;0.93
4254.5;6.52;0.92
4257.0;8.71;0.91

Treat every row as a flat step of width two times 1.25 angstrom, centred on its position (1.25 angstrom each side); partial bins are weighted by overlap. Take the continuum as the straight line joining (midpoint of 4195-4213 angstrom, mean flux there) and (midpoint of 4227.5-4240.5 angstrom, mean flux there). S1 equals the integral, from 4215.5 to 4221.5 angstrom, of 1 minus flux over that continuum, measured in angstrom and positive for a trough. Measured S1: -0.14 angstrom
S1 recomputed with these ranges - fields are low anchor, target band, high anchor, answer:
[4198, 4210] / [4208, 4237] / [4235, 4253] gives 0.6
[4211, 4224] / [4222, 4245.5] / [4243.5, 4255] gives 1.8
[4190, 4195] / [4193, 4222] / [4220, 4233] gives -1.5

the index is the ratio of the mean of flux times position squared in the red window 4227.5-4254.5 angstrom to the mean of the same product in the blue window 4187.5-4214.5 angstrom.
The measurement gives 1.01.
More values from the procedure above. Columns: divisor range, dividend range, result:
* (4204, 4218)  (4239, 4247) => 0.98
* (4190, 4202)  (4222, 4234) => 0.95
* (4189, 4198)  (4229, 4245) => 1.02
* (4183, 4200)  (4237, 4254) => 1.07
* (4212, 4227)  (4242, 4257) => 1.06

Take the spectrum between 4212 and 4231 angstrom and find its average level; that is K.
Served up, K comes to 7.07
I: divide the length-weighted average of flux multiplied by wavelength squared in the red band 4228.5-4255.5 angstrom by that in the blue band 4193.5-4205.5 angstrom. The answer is 1.05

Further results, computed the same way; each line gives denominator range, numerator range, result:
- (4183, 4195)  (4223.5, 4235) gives 0.96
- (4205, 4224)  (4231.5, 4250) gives 0.97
